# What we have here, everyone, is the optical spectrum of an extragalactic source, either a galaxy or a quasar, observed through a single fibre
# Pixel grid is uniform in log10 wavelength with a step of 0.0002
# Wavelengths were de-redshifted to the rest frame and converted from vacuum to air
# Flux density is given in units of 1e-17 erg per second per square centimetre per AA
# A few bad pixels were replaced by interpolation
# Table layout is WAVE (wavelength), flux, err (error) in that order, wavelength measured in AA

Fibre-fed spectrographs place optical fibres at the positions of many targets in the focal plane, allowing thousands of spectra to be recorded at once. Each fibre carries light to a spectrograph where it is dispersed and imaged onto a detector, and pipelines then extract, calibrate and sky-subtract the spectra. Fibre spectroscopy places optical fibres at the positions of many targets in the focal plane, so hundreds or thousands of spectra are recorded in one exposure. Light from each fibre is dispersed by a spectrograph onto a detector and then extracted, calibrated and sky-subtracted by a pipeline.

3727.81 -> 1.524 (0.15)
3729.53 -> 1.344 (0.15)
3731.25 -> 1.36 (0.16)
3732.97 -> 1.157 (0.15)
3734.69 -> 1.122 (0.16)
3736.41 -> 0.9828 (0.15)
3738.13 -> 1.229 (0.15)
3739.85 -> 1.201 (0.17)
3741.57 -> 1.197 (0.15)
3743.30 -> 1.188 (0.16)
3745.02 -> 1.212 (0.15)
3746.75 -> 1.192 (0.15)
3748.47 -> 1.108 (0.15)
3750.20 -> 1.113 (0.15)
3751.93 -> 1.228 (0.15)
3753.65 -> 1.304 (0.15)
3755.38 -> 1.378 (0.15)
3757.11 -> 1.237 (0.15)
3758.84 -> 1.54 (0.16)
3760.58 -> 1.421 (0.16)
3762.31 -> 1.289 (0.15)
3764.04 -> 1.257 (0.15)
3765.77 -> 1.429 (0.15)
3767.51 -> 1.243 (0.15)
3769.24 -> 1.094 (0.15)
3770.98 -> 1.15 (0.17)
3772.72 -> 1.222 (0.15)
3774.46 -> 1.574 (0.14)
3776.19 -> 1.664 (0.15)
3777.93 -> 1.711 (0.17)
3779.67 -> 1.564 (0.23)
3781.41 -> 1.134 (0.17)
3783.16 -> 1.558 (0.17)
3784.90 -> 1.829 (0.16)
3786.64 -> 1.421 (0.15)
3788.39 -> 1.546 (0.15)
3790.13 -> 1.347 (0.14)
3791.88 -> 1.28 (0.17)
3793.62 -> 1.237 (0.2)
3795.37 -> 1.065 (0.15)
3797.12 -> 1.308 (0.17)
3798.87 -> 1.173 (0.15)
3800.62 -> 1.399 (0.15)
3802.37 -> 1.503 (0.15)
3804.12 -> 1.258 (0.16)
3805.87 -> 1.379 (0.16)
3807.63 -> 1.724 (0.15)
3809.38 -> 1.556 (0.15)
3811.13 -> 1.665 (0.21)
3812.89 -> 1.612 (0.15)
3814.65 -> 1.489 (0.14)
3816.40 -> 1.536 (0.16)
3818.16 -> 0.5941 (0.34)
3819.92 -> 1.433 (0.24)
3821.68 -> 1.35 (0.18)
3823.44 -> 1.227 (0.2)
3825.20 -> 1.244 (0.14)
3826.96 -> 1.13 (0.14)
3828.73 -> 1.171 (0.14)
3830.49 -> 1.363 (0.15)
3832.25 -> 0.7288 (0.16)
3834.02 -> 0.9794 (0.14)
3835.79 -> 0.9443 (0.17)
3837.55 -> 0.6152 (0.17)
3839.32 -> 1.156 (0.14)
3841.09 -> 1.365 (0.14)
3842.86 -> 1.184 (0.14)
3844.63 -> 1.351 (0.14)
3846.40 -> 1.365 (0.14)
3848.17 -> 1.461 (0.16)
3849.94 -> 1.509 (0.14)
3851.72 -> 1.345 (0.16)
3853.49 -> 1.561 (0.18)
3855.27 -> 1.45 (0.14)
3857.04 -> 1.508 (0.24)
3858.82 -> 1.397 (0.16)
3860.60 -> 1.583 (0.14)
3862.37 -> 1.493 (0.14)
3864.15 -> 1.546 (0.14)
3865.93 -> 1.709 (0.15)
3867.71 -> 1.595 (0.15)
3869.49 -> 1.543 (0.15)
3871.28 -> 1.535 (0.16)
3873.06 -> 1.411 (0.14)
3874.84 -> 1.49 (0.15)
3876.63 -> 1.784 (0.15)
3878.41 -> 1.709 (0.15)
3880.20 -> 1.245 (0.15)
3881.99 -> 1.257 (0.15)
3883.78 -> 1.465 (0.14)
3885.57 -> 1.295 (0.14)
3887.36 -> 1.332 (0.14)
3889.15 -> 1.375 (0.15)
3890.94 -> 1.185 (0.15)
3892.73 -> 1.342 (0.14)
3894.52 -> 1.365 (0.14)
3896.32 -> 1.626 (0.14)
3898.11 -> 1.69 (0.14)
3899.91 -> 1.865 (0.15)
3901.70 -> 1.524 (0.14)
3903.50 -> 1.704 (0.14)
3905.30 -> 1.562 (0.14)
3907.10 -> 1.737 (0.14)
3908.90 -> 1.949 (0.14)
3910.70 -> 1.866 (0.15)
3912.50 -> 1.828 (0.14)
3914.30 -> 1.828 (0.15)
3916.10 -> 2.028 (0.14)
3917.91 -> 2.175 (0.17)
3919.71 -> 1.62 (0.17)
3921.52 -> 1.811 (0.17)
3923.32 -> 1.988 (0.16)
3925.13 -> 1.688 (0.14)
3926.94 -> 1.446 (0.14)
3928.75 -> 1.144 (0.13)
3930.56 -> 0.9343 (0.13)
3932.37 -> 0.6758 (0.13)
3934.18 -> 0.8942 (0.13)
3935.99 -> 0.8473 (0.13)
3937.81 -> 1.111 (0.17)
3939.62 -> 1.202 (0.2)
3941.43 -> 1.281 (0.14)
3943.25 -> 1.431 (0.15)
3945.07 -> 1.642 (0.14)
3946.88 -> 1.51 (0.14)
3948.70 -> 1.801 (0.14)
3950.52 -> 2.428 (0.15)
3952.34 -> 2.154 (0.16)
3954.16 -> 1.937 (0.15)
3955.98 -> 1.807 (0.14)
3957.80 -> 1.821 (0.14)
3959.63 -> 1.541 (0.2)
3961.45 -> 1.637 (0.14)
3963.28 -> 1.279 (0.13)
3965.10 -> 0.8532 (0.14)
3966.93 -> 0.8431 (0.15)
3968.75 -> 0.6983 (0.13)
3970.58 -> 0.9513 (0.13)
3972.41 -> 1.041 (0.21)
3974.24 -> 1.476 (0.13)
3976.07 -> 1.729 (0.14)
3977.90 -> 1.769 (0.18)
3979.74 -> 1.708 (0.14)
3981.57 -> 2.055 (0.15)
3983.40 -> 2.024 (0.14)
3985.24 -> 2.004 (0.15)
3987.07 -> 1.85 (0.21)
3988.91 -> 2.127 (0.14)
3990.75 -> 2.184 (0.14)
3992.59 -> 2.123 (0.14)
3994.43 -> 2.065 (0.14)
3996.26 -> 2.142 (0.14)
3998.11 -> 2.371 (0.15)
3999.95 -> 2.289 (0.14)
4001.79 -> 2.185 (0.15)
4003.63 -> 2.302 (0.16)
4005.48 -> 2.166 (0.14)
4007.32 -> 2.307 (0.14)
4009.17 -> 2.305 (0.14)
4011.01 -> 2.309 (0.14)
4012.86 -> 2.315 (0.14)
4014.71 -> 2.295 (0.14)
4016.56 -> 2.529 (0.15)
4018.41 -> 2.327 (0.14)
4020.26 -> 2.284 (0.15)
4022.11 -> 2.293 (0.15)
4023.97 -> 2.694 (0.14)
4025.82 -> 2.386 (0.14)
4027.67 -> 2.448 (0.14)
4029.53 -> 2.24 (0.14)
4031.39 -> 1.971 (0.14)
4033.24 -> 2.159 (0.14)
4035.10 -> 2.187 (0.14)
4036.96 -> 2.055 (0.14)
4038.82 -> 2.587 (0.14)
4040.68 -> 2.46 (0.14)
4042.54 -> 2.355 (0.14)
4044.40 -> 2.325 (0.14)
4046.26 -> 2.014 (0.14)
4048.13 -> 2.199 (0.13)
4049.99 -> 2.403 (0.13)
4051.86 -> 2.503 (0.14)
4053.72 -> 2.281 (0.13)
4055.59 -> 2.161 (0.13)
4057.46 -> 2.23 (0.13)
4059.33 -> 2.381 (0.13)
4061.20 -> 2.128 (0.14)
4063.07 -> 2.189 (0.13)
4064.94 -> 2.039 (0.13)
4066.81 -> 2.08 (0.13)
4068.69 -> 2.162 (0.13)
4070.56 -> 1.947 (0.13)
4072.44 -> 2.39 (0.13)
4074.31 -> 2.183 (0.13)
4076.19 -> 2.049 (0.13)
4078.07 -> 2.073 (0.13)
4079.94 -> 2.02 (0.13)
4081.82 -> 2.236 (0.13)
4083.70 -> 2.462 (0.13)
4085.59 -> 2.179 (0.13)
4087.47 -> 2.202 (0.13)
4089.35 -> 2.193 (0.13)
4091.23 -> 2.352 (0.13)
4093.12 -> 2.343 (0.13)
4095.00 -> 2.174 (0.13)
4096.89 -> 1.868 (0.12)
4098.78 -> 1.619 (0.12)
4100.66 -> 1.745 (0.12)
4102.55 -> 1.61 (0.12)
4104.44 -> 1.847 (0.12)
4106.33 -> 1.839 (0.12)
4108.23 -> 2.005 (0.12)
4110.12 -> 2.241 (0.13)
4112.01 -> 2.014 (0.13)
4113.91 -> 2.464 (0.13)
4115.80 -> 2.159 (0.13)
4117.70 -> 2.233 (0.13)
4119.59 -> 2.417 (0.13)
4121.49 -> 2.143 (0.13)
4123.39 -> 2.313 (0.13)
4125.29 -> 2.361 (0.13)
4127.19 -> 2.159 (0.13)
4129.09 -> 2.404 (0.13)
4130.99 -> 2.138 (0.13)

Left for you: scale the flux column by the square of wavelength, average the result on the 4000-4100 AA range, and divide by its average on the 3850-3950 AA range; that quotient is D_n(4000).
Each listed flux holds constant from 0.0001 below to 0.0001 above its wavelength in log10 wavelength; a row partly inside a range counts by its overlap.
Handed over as 1.59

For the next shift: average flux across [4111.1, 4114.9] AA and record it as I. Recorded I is 2.24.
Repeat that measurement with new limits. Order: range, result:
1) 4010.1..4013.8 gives 2.31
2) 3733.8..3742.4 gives 1.15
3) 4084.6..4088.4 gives 2.19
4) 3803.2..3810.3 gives 1.48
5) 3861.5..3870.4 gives 1.58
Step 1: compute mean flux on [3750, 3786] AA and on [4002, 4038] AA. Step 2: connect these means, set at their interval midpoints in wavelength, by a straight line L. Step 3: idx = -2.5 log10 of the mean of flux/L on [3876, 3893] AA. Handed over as 0.28 mag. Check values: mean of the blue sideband 1.38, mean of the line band 1.39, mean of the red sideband 2.29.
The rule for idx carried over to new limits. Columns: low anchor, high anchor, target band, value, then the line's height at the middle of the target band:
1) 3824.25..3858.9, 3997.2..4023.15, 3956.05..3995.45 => 0.285 mag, 2.09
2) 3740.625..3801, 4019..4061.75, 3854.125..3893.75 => 0.159 mag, 1.7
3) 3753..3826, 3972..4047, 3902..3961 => 0.174 mag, 1.89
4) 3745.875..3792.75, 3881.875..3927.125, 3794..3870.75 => 0.121 mag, 1.5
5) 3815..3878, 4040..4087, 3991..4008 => -0.134 mag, 1.96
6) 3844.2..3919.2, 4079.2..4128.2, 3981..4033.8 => -0.187 mag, 1.88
